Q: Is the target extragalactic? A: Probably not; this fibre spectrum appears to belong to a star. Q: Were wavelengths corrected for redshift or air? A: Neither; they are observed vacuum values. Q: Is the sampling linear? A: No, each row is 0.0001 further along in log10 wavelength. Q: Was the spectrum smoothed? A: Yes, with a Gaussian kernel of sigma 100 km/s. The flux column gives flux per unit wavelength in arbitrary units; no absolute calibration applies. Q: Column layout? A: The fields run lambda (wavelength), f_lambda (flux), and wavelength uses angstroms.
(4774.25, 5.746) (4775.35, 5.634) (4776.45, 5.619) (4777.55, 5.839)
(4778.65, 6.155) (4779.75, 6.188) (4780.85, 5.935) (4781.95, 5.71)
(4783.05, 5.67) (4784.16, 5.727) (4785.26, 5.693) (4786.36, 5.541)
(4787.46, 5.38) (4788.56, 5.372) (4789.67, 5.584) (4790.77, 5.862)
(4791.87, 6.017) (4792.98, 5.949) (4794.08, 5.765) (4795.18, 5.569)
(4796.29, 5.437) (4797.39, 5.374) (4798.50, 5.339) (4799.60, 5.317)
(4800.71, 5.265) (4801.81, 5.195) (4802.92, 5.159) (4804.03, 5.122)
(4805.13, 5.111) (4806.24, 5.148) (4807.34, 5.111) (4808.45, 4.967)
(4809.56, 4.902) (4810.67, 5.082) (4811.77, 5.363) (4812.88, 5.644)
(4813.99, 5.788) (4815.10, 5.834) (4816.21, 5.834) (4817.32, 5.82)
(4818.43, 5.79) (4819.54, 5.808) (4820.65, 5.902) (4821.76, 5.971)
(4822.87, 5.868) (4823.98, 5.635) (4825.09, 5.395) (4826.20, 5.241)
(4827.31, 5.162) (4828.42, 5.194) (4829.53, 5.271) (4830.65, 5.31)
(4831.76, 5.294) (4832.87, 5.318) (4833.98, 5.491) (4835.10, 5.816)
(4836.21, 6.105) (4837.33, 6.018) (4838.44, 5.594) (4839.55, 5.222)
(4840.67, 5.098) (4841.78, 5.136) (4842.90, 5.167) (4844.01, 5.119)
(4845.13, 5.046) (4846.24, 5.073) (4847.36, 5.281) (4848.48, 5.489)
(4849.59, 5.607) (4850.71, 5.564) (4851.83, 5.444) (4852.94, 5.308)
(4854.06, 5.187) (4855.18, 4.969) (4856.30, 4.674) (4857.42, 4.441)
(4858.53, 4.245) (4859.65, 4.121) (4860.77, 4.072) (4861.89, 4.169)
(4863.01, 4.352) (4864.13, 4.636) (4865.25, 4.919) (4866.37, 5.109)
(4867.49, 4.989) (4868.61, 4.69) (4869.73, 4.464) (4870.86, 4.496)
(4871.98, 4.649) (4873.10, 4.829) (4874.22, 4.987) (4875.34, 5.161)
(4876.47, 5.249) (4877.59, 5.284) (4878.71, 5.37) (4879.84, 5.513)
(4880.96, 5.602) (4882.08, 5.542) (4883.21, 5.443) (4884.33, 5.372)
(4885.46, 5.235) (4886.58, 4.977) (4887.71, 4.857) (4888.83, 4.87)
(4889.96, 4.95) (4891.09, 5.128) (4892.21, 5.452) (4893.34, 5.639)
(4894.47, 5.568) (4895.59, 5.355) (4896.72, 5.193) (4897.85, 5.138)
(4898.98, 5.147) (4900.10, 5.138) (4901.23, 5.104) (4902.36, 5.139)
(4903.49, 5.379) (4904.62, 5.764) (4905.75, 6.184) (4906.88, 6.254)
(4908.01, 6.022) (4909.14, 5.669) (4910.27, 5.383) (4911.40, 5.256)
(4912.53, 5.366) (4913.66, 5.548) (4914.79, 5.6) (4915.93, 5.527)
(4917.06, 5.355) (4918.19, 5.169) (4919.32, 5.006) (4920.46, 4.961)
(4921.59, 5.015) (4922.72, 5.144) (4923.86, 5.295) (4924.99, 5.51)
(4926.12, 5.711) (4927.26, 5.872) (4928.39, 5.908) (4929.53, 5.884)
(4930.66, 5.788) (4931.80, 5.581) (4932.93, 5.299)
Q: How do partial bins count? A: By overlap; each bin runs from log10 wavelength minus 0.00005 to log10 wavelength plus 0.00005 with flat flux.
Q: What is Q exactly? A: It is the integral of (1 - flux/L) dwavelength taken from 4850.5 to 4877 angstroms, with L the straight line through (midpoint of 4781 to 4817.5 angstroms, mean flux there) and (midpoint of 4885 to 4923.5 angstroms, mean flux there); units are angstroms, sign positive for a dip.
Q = 3.1 angstroms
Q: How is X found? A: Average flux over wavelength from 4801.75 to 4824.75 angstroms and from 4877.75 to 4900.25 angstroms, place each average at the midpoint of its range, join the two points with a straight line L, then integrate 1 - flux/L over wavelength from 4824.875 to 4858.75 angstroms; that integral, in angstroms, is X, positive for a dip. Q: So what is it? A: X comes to 0.8 angstroms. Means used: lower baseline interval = 5.48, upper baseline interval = 5.28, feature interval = 5.28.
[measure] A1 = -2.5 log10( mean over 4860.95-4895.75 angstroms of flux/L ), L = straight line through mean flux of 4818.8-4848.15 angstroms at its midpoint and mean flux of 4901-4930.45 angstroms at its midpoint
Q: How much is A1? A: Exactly 0.09 mag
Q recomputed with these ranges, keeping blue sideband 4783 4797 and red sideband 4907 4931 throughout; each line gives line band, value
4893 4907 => 0.20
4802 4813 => 0.96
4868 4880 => 1.28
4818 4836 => 0.22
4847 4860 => 1.25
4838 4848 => 0.71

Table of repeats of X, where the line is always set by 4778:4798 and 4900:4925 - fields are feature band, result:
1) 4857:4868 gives 2.1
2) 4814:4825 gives -0.3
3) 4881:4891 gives 0.6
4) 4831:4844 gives 0.3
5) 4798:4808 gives 0.9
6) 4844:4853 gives 0.4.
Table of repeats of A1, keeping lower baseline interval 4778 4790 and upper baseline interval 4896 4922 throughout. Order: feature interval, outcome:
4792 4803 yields 0.04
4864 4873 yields 0.16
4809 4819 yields 0.02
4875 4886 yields 0.02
